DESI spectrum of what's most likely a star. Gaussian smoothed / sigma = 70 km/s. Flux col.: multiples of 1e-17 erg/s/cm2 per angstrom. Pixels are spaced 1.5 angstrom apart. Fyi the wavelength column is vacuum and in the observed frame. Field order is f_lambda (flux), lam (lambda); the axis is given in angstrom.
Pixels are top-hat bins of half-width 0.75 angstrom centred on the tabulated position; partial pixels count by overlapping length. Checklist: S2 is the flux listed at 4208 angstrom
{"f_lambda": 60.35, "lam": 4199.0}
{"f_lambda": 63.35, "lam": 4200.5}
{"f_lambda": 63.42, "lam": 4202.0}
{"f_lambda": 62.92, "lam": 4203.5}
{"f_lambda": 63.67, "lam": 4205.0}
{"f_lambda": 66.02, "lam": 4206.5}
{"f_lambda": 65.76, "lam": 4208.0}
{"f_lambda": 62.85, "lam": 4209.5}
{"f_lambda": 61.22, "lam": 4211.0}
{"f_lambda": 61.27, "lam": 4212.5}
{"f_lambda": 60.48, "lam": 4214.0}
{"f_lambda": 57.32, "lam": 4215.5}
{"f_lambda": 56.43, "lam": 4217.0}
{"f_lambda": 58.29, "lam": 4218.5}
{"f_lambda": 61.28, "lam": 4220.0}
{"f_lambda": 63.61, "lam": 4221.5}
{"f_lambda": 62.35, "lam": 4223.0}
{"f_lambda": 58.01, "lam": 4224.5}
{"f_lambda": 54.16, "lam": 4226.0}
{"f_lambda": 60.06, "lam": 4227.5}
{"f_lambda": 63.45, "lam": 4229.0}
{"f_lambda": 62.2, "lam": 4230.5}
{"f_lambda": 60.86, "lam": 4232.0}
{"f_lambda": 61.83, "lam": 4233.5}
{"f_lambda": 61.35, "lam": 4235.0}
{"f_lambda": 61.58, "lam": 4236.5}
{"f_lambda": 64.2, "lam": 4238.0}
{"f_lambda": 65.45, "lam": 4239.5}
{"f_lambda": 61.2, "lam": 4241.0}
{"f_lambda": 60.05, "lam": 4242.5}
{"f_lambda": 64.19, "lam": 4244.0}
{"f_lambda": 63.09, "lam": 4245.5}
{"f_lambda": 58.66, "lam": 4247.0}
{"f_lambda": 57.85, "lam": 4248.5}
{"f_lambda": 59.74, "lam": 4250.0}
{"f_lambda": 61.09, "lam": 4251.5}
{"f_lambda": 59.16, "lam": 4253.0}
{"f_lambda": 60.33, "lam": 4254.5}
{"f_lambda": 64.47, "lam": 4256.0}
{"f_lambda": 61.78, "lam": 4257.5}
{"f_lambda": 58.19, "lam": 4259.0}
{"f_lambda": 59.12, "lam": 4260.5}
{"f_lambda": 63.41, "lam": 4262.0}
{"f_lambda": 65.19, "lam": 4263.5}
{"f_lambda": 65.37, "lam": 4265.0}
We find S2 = 65.76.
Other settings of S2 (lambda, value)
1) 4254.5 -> 60.33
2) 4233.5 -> 61.83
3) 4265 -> 65.37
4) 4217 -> 56.43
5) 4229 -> 63.45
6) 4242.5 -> 60.05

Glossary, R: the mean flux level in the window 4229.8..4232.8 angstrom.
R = 61.5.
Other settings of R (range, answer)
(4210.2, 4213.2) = 61.3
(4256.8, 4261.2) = 59.7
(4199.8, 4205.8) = 63.4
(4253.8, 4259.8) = 61.2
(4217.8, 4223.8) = 61.4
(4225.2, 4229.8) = 59.2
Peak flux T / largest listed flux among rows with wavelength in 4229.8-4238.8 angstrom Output 64.2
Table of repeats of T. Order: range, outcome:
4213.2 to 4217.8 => 60.48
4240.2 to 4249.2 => 64.19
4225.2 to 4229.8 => 63.45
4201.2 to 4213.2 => 66.02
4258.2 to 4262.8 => 63.41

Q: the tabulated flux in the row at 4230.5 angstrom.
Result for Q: 62.2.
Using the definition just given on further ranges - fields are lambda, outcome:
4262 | 63.41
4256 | 64.47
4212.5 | 61.27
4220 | 61.28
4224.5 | 58.01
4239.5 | 65.45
